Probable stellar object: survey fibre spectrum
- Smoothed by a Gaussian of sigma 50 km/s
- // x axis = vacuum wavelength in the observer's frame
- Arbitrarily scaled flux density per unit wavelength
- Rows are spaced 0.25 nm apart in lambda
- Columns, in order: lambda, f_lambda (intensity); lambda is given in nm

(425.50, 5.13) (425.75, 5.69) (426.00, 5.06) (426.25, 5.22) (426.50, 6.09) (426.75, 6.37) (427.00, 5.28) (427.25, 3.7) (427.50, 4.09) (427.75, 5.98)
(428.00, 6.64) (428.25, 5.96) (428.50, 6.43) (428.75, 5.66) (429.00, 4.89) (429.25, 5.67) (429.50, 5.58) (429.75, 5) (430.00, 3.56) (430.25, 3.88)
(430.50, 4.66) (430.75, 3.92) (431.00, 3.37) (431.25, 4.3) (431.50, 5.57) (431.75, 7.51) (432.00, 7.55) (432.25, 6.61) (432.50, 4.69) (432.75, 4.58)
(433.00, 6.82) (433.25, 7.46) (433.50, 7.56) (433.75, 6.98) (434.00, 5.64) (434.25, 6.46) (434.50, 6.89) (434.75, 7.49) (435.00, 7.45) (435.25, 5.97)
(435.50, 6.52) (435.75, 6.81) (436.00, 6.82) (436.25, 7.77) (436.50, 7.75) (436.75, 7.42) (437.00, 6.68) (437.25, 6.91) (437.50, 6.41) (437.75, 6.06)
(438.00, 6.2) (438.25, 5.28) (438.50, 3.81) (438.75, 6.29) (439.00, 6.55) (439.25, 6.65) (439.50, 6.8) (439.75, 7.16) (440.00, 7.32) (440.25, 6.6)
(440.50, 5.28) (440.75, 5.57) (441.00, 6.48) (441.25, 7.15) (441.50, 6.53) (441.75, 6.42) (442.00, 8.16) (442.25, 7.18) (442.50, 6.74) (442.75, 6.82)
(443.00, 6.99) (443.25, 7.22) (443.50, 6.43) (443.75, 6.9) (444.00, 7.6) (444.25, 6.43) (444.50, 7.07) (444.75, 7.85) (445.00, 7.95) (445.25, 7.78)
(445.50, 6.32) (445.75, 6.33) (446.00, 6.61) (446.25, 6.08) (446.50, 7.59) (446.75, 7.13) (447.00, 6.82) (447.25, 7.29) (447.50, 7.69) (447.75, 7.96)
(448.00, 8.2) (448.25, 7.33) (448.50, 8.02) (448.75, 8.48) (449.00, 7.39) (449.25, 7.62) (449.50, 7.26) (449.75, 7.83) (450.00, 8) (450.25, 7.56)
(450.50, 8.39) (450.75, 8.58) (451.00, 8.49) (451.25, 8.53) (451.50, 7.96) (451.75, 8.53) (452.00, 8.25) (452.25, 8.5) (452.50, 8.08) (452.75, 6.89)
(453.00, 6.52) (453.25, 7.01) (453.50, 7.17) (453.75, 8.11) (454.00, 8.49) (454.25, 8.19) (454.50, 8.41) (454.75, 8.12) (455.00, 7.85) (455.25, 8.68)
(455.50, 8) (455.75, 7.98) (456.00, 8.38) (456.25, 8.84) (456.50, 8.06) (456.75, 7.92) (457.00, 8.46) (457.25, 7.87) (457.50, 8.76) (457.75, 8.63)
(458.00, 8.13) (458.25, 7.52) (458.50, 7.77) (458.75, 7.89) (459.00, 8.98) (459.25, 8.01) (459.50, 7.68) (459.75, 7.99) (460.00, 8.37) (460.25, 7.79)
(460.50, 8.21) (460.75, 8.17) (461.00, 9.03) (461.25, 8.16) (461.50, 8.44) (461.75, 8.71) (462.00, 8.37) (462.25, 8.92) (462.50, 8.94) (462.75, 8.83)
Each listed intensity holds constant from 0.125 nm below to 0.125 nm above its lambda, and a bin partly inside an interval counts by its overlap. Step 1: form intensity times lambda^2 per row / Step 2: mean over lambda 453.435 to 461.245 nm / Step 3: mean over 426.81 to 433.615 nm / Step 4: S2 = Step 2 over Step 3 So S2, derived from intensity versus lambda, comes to 1.7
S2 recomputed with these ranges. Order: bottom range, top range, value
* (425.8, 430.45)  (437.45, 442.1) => 1.27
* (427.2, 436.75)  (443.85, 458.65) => 1.43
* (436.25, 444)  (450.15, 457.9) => 1.30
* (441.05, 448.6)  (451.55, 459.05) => 1.18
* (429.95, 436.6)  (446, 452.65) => 1.37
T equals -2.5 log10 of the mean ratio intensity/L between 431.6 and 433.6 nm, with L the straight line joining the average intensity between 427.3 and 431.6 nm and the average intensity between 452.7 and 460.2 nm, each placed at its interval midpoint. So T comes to -0.23 mag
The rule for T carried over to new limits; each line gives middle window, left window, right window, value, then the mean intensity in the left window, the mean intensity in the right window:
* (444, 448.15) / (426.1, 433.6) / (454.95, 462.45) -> -0.02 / 5.48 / 8.26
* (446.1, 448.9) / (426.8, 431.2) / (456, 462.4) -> -0.08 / 4.97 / 8.27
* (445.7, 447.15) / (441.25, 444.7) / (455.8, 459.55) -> 0.07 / 6.99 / 8.2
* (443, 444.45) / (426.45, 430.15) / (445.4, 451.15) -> 0.02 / 5.37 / 7.53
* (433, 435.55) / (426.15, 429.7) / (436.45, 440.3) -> -0.13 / 5.53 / 6.47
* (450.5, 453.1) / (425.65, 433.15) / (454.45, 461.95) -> -0.07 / 5.35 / 8.23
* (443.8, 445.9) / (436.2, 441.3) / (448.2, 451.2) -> 0.02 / 6.45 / 7.94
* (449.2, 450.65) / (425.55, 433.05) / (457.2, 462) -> -0.07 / 5.33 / 8.23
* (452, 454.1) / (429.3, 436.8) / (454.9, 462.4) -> 0.02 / 6.07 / 8.26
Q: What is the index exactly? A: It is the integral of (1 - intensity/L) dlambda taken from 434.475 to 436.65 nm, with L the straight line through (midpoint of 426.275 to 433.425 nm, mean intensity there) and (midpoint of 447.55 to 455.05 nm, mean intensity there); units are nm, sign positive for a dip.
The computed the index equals -0.34 nm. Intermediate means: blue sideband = 5.43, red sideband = 7.92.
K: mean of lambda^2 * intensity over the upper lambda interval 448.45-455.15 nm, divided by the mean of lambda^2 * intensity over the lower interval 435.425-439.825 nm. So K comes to 1.3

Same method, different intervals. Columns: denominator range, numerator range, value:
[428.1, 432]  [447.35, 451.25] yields 1.68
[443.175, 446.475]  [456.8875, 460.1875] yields 1.24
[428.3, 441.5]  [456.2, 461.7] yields 1.49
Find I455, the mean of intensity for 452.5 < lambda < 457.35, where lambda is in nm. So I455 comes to 7.95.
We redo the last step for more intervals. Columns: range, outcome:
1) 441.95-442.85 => 7.16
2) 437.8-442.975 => 6.45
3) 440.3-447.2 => 6.87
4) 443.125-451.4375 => 7.48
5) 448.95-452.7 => 8.05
